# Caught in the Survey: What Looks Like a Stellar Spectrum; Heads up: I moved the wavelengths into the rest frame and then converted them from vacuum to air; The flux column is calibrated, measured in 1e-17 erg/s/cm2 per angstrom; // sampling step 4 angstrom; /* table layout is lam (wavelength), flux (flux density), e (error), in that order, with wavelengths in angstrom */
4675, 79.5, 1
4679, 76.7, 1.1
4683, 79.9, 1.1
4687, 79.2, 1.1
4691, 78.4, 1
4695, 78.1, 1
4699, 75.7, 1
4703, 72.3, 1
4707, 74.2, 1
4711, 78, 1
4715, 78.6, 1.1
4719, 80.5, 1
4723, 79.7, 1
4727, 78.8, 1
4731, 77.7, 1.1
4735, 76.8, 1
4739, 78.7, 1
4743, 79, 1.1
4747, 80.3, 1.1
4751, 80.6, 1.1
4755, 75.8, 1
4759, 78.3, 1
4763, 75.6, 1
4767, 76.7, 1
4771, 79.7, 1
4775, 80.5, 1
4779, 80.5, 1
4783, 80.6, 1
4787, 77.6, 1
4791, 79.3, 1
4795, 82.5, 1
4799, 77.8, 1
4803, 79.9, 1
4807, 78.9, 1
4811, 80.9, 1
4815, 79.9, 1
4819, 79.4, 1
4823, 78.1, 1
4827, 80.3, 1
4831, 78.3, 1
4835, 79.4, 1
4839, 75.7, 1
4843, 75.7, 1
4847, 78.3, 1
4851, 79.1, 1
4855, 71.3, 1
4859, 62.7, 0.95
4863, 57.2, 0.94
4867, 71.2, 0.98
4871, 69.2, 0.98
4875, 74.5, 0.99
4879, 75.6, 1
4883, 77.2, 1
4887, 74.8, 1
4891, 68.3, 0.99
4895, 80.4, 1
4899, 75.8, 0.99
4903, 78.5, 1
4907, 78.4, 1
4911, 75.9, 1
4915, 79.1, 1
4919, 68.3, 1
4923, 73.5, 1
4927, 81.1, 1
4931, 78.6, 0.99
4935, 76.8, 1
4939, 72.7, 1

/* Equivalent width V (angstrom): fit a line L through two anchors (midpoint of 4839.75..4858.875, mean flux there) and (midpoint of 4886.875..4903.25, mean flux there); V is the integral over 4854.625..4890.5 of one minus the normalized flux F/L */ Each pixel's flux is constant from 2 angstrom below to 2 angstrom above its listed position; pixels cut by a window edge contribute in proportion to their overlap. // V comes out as 2.3 angstrom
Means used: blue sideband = 74.8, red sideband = 75.3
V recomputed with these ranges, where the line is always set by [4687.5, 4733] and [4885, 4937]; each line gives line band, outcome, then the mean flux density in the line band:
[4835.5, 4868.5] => 2.05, 71.8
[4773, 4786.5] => -0.56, 80.2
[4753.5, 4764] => 0.07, 76.7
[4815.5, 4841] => -0.64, 78.6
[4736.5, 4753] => -0.49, 79.6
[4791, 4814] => -0.92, 79.9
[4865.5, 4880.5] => 0.75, 72.6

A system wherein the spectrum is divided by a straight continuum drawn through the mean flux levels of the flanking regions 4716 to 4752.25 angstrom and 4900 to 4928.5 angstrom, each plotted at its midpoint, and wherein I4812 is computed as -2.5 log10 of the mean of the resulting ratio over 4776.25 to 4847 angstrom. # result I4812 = -0.02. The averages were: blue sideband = 79.1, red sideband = 76.3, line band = 79.1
